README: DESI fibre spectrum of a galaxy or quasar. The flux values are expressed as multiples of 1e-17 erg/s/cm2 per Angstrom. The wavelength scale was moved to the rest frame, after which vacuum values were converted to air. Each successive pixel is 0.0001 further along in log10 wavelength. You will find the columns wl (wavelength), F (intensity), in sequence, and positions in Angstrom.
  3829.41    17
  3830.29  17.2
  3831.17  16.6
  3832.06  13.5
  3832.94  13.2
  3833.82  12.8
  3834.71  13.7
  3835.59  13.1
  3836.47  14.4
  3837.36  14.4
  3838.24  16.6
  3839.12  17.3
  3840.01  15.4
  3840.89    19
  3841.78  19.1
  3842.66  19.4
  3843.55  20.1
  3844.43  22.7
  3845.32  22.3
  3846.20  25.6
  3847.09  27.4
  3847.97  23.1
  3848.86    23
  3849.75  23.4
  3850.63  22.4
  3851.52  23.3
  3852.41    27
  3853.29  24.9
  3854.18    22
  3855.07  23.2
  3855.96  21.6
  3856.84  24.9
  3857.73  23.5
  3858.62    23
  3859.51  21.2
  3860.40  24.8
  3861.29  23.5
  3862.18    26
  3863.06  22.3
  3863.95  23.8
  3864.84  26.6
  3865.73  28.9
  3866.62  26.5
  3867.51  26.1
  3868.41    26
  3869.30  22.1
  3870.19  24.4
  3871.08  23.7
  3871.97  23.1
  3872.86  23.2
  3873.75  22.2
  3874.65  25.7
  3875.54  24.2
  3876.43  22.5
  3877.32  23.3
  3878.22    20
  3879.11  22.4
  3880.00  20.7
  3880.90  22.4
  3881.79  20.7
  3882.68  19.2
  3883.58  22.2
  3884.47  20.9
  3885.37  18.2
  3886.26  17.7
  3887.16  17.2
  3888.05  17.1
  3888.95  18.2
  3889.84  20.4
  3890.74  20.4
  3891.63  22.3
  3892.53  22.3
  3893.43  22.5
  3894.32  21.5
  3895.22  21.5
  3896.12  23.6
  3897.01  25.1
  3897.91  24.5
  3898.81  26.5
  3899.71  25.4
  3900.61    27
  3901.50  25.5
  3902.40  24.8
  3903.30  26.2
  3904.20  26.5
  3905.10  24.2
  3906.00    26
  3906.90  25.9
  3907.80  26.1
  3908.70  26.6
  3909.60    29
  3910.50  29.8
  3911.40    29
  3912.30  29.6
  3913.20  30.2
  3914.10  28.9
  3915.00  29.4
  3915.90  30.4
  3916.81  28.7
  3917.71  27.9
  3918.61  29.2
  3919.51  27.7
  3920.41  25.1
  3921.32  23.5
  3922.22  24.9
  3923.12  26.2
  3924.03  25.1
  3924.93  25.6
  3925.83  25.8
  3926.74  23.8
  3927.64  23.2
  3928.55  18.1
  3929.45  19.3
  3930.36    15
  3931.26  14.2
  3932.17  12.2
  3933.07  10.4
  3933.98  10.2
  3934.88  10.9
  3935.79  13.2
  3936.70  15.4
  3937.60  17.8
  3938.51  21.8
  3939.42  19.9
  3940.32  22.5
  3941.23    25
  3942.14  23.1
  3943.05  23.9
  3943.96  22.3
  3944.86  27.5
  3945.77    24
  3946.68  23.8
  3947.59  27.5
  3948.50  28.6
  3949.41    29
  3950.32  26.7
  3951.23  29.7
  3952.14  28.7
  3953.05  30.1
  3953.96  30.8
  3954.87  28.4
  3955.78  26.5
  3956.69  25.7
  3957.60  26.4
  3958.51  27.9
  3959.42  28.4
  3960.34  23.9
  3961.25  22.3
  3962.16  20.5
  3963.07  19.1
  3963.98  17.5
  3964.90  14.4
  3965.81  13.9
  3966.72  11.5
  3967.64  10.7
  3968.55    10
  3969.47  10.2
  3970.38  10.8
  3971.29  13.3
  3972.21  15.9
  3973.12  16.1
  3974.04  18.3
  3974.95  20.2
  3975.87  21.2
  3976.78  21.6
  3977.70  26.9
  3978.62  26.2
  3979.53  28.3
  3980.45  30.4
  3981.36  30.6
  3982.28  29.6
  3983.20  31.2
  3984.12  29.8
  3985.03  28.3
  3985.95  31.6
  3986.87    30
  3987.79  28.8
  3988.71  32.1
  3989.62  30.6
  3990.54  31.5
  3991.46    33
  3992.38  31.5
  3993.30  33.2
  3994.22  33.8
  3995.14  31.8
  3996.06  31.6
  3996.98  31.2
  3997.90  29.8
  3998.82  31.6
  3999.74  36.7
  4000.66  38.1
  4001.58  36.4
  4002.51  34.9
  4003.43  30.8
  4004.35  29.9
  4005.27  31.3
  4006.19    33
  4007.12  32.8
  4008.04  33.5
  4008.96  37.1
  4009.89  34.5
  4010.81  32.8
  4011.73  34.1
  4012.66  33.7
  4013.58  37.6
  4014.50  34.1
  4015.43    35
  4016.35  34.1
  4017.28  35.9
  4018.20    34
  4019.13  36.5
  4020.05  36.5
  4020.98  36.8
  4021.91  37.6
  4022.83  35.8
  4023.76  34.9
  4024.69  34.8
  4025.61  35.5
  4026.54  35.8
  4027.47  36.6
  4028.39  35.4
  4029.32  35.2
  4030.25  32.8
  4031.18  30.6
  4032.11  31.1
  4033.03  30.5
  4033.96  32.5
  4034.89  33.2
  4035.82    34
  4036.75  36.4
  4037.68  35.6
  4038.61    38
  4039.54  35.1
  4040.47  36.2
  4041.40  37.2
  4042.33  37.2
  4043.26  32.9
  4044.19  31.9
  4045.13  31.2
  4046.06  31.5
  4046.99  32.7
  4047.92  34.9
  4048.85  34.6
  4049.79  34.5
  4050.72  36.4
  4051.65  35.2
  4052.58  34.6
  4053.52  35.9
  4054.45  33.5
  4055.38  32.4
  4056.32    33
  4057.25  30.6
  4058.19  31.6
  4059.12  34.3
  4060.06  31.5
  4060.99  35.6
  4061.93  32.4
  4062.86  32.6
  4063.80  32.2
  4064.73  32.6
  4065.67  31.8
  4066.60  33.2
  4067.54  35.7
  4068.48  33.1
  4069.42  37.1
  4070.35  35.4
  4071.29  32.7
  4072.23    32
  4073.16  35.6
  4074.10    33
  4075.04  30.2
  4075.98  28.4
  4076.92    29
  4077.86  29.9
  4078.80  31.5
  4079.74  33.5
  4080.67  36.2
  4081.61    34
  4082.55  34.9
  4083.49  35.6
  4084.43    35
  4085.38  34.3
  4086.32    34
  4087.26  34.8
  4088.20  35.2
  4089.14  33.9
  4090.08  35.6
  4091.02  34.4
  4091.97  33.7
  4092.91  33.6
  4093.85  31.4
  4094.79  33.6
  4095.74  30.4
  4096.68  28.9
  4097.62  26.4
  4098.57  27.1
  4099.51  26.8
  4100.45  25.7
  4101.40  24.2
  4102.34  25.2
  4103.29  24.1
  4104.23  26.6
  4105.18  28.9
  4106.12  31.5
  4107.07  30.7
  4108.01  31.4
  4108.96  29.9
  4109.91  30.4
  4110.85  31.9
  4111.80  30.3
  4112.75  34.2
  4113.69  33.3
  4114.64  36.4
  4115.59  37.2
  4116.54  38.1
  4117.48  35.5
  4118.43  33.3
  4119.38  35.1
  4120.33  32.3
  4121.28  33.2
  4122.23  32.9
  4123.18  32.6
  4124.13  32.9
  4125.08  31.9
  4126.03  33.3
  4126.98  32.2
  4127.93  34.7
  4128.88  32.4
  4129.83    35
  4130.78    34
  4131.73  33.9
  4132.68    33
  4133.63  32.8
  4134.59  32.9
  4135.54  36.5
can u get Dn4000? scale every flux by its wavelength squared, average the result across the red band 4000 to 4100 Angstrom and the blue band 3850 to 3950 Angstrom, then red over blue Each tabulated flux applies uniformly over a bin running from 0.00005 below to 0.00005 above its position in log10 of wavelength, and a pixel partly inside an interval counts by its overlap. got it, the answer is 1.6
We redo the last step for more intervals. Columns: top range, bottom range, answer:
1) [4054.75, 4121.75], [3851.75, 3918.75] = 1.48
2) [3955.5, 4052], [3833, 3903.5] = 1.46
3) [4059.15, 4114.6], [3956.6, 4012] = 1.25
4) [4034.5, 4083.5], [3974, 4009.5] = 1.13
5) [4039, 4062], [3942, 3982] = 1.57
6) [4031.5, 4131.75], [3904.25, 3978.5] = 1.56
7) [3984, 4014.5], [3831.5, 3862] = 1.73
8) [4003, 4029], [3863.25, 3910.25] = 1.59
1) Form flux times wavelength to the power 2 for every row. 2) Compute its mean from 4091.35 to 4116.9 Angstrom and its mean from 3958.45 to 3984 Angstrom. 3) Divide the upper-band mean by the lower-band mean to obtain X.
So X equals 1.6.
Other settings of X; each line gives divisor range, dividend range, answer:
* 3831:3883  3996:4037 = 1.71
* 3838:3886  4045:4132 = 1.61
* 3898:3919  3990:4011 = 1.26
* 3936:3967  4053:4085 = 1.48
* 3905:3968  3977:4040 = 1.47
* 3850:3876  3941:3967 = 1.06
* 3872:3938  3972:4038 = 1.48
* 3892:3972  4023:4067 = 1.56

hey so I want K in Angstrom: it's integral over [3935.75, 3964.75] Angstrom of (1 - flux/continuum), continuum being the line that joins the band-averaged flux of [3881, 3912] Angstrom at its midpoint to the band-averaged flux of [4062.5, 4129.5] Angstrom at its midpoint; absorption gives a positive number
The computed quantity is 1.6 Angstrom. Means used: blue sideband 23.4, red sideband 32.3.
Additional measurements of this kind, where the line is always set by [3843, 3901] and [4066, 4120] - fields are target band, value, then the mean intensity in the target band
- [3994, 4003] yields -1.7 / 33.6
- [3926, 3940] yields 4.9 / 16.6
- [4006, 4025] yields -4.0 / 35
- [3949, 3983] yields 5.8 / 22.3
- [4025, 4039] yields -2.2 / 34.2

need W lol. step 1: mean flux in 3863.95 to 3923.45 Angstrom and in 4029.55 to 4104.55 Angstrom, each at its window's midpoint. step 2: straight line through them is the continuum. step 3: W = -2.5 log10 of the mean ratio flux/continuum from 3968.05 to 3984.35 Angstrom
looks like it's 0.300 mag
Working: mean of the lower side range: 24.4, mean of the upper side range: 32.7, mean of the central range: 21.6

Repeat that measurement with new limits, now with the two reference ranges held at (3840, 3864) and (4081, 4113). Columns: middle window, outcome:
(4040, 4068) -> -0.14 mag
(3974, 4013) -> -0.12 mag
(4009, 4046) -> -0.20 mag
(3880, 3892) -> 0.21 mag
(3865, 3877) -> -0.05 mag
